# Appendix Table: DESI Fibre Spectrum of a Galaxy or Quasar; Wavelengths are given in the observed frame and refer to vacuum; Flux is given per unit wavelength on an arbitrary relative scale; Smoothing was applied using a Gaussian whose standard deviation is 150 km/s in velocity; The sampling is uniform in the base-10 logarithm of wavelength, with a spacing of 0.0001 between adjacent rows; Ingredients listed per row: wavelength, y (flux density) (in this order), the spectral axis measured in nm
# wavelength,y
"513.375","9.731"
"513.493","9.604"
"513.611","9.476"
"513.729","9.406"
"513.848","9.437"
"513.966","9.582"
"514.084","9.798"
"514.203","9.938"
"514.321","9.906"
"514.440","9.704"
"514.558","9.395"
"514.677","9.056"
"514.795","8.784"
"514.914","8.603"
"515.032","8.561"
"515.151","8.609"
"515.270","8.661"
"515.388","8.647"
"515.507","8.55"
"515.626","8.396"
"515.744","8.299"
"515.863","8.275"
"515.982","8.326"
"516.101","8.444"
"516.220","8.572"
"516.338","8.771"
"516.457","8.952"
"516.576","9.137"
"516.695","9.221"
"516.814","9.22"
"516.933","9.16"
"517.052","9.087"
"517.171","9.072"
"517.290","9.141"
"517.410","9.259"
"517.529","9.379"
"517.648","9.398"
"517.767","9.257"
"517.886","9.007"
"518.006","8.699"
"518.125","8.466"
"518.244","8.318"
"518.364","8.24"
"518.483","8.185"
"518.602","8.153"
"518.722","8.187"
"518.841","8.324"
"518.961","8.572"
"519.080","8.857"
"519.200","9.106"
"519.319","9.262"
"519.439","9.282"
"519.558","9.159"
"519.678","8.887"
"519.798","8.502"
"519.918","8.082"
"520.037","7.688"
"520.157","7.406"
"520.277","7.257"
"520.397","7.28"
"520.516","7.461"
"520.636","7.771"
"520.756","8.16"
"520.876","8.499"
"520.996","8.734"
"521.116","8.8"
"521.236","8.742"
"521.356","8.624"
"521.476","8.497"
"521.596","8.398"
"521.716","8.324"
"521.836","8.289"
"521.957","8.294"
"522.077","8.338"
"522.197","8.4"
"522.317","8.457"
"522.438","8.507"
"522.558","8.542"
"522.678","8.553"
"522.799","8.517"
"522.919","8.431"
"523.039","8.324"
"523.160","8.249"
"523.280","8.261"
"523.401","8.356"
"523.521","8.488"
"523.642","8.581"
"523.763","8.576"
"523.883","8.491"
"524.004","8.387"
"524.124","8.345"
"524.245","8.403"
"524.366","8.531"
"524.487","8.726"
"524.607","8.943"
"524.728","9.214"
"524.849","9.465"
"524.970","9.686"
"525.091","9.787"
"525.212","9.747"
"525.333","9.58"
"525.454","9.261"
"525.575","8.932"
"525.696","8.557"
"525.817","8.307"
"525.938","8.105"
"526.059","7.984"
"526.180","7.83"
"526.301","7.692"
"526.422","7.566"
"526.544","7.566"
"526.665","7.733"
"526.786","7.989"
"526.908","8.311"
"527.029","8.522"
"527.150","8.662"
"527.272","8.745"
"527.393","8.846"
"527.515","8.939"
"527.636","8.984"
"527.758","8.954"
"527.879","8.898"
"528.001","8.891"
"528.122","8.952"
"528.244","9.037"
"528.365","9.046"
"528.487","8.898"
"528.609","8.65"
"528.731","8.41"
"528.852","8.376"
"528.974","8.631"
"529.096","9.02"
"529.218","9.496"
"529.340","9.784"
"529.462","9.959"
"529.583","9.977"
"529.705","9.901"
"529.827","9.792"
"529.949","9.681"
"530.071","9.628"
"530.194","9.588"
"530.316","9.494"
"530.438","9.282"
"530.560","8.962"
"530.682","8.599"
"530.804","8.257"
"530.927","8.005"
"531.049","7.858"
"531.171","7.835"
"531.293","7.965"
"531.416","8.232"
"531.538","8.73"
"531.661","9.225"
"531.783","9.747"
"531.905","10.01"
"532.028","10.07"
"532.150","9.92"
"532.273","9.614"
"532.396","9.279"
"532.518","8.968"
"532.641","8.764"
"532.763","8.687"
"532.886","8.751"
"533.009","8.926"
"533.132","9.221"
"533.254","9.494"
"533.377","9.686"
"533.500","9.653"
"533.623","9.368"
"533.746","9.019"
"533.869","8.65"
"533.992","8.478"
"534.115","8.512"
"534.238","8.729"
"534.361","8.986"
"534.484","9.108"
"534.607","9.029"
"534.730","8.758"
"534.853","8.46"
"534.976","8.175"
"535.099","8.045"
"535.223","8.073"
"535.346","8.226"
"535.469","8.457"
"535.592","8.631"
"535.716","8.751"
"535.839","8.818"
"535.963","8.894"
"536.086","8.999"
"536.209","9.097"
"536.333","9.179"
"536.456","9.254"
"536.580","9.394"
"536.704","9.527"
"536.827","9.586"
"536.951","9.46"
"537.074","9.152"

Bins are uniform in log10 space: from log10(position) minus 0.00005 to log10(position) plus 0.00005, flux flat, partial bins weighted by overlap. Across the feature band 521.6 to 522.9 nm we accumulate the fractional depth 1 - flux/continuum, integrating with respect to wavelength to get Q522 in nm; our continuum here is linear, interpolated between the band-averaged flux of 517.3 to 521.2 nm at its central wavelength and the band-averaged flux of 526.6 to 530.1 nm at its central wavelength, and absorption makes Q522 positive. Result 0.036 nm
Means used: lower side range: 8.5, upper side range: 8.99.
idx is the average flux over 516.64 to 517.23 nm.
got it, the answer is 9.15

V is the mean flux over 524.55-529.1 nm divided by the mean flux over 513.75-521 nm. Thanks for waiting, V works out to 1.0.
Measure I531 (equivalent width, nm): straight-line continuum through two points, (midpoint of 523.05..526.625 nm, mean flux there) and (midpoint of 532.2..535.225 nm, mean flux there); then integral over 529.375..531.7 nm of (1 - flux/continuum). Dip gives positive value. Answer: -0.05 nm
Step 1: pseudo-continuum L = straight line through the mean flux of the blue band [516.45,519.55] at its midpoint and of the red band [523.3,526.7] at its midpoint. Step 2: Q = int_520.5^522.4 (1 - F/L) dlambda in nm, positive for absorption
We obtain 0.08 nm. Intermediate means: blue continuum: 8.89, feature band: 8.38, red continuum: 8.6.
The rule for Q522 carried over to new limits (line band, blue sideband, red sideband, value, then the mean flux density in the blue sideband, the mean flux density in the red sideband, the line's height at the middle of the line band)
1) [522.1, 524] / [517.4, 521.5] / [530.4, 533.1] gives 0.036 nm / 8.49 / 8.89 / 8.61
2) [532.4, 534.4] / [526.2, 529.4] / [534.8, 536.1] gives -0.112 nm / 8.63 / 8.48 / 8.52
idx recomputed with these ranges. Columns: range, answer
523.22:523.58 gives 8.37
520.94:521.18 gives 8.77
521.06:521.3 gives 8.77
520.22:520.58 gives 7.35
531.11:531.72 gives 8.39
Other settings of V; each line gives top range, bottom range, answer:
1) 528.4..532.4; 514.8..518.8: 1.04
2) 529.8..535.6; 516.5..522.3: 1.04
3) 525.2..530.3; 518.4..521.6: 1.06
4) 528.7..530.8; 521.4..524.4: 1.11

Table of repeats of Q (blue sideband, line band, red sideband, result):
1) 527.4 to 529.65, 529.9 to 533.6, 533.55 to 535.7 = -0.10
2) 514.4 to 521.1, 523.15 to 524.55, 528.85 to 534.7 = 0.06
